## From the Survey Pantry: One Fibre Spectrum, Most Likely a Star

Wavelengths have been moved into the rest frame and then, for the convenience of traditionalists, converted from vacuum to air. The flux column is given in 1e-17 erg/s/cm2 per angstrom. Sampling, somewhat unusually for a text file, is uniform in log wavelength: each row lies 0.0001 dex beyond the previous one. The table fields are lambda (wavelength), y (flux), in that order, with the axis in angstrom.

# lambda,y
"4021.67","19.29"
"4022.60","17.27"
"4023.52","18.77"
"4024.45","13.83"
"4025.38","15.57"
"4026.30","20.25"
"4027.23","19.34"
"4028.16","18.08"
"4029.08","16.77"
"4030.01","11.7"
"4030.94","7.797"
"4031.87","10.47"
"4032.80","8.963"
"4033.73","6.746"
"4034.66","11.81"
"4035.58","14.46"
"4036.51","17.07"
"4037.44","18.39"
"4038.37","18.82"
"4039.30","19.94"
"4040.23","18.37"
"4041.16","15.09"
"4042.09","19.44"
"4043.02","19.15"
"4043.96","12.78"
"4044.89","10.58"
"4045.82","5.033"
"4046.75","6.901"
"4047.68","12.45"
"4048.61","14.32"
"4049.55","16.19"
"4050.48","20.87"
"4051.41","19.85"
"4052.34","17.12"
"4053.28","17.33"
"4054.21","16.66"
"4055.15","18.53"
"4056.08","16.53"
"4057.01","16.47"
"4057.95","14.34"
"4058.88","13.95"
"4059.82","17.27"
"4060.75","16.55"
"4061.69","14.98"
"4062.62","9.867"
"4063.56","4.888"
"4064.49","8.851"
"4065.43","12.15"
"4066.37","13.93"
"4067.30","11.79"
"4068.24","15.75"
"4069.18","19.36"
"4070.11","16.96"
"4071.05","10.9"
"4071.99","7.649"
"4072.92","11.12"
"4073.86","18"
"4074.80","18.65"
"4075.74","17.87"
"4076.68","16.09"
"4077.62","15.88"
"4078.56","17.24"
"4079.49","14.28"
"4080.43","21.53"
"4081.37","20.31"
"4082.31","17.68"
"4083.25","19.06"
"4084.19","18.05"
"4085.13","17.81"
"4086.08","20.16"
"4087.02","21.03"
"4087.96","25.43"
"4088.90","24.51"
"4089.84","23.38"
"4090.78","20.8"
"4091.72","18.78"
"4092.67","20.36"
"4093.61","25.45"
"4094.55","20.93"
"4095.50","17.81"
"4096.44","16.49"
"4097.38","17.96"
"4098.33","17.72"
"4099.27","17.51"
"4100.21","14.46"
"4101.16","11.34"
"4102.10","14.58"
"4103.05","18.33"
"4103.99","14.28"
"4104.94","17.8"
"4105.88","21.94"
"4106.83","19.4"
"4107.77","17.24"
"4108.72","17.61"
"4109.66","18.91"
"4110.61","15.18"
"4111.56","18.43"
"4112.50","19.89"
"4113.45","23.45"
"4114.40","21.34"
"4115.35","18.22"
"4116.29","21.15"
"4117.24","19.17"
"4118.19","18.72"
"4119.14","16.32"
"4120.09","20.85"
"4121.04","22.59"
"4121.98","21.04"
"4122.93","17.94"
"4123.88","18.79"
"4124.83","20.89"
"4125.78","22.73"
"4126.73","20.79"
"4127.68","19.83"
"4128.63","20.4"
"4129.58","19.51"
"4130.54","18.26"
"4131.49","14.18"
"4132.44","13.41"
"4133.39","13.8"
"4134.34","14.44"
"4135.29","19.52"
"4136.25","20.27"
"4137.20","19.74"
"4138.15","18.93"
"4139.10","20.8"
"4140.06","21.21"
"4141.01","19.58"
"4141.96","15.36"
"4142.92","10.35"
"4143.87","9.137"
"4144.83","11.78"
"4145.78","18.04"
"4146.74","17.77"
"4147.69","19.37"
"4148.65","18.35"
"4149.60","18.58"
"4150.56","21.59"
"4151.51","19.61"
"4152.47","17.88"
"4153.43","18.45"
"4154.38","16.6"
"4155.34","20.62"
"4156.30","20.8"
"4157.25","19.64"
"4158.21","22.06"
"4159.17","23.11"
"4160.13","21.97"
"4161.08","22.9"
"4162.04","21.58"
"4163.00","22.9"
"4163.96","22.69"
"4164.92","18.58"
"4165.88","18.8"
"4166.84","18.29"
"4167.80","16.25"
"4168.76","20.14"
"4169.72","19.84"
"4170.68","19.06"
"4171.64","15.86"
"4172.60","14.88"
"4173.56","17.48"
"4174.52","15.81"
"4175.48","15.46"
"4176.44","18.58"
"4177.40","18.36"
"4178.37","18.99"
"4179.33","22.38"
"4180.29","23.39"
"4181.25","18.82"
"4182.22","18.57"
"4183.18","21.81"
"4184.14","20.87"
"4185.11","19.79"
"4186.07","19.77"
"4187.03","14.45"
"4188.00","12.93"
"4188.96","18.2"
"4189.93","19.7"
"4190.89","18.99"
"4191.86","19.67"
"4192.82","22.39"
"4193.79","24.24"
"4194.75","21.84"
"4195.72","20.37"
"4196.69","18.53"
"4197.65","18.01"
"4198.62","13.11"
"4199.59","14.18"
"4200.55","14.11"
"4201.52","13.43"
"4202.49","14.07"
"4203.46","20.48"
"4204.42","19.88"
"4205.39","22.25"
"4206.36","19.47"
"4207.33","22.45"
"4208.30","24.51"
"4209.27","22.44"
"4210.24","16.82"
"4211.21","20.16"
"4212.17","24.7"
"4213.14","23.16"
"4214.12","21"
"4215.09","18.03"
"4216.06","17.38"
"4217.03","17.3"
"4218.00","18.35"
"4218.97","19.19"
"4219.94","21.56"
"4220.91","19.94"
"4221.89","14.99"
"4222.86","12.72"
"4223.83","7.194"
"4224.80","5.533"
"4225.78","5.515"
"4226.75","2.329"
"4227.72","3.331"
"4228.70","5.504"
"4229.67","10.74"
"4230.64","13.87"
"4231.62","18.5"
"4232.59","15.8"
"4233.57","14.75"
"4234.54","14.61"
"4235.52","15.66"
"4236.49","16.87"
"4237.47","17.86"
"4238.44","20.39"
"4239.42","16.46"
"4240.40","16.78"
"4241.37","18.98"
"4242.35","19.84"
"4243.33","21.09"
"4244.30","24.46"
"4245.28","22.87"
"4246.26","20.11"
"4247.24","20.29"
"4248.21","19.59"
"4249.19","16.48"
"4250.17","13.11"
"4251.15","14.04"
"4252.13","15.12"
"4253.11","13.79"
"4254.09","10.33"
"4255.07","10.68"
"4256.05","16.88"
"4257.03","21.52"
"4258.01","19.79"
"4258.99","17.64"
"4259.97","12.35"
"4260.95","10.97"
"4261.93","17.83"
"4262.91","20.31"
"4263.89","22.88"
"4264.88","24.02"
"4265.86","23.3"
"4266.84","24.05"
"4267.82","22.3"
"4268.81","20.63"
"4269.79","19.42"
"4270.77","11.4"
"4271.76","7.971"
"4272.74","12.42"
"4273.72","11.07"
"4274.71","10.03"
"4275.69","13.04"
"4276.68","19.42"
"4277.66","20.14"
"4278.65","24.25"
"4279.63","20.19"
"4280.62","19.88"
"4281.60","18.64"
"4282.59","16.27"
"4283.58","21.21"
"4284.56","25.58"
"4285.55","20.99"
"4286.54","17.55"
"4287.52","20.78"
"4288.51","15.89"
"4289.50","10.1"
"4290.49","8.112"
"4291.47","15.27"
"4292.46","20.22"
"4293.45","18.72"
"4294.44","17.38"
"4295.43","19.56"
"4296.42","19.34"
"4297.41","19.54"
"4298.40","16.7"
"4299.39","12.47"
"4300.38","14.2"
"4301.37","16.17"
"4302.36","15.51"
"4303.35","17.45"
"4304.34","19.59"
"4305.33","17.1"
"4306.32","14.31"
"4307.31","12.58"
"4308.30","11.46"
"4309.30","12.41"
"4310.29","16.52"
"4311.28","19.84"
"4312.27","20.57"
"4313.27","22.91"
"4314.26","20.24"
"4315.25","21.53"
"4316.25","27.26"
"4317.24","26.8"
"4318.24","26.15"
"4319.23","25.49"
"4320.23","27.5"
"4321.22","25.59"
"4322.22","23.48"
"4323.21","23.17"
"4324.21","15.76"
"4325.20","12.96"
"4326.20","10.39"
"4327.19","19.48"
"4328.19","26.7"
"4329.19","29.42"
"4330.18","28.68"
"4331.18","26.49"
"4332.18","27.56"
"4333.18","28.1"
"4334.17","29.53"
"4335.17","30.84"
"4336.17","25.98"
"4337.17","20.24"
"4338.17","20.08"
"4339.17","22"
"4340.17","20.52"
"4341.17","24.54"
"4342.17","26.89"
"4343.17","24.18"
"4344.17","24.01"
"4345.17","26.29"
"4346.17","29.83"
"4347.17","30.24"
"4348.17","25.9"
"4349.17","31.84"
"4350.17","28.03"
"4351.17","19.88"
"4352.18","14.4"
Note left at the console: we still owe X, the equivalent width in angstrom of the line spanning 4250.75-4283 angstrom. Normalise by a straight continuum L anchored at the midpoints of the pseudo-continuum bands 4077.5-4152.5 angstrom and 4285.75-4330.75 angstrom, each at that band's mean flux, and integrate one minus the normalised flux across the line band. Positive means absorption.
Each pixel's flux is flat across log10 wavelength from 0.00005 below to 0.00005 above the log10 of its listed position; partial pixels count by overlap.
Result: 3.14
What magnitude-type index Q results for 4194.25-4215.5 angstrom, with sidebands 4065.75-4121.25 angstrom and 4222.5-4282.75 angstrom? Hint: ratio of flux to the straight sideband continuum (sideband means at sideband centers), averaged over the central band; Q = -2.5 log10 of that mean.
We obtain -0.16 mag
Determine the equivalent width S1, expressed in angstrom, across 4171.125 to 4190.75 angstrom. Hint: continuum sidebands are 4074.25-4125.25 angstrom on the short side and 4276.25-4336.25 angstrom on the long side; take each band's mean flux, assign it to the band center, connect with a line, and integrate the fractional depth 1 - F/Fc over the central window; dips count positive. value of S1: 1.1 angstrom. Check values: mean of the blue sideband 18.9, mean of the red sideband 20.1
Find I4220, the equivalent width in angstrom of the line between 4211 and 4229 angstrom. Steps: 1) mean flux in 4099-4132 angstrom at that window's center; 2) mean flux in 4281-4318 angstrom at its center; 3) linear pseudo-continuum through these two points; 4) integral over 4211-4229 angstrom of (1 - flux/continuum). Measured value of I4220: 3.6 angstrom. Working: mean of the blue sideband 18.7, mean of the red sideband 17.9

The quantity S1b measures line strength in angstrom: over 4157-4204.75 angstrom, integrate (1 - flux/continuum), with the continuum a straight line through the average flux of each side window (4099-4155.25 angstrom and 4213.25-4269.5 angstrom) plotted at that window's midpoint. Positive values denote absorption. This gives -4.3 angstrom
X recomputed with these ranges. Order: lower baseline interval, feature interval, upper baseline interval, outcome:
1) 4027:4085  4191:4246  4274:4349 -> 4.1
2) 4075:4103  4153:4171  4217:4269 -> -2.7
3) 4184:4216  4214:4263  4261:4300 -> 7.7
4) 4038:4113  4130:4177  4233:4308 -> -3.7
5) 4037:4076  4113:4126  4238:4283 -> -3.7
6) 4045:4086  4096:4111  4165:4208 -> -0.7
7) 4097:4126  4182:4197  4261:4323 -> -0.8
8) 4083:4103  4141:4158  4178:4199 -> 1.7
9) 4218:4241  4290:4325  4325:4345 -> 4.3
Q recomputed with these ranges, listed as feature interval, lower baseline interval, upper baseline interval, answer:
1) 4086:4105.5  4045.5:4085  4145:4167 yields -0.14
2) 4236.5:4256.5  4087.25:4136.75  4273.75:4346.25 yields 0.14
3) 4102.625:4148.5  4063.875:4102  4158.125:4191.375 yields -0.01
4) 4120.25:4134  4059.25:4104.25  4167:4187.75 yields -0.08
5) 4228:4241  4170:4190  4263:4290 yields 0.21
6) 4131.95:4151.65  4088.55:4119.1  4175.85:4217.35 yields 0.11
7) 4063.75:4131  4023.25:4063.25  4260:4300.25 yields -0.16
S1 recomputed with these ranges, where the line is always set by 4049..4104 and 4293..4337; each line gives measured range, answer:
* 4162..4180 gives -0.3 angstrom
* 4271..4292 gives 3.8 angstrom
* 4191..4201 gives 0.1 angstrom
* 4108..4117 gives -0.9 angstrom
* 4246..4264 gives 3.1 angstrom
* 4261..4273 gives 0.8 angstrom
